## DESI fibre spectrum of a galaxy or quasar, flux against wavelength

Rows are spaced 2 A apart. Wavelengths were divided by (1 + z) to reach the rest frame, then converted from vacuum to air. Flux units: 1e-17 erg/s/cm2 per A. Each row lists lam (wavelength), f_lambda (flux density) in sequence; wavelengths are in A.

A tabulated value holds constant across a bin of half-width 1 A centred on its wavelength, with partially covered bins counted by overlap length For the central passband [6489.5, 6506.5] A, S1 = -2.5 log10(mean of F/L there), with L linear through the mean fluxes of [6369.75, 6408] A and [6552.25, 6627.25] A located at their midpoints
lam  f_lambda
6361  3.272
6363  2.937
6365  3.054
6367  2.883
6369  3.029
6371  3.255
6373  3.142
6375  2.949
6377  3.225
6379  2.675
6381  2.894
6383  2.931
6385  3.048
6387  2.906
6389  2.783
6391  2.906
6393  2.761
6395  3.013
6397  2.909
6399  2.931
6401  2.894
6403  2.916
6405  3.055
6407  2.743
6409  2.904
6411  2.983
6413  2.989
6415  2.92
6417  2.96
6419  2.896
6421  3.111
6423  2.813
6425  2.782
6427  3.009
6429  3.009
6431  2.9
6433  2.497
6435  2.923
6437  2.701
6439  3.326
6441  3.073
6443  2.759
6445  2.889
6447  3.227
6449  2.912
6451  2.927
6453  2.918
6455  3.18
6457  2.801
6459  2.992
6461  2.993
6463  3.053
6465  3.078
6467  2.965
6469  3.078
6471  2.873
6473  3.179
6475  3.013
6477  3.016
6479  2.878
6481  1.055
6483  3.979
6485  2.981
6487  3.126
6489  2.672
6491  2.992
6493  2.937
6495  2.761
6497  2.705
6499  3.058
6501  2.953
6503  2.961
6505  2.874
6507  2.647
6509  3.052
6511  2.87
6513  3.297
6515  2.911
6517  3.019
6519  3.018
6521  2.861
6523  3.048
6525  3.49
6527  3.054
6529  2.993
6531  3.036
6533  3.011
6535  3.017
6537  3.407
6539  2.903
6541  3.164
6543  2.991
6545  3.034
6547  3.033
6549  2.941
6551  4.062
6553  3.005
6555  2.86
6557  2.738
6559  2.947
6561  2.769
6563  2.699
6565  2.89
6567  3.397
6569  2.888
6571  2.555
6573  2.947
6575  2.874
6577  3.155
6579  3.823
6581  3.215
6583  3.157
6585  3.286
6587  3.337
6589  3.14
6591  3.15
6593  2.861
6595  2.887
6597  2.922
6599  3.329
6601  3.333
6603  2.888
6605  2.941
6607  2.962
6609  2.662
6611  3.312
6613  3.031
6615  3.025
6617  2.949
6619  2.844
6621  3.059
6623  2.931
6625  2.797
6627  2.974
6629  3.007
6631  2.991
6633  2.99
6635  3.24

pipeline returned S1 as 0.03 mag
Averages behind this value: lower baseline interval 2.94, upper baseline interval 3.01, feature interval 2.89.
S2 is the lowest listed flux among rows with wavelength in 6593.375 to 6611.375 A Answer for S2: 2.662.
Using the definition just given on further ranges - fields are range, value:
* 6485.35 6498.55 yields 2.672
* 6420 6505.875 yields 1.055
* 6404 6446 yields 2.497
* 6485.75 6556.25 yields 2.647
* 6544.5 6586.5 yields 2.555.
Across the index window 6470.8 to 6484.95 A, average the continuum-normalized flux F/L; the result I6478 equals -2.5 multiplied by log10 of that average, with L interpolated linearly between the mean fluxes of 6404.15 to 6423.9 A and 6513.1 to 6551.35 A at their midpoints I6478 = 0.058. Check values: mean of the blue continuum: 2.94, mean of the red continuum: 3.09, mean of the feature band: 2.86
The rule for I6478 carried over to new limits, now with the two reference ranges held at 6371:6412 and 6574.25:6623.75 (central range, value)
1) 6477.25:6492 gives 0.07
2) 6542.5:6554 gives -0.05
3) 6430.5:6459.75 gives 0.01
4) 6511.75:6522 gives 0.00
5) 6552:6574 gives 0.06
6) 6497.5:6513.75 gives 0.02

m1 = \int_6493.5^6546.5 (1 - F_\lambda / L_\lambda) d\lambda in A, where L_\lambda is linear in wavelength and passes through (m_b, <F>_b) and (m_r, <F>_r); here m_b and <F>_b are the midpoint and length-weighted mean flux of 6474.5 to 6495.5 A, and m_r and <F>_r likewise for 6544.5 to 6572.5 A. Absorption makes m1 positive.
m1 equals -1.6 A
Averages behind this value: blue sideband 2.85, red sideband 2.99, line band 3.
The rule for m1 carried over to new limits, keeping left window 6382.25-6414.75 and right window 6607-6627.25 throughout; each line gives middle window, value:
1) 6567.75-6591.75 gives -1.5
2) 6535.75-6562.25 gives -1.0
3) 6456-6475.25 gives -0.5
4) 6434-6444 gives -0.1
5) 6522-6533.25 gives -0.7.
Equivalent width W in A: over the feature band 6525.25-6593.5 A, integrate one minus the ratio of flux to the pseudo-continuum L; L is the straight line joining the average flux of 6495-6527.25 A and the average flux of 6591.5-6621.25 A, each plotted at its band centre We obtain -1.92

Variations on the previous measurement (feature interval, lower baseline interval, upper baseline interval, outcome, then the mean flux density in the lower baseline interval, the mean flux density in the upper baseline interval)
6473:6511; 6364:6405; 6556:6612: 1.56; 2.96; 3.04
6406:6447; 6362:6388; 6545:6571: 1.09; 2.99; 3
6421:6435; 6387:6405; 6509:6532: 0.37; 2.9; 3.05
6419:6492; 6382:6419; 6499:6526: 0.61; 2.92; 3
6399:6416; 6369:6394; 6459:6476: 0.31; 2.96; 3.03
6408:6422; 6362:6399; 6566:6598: 0.08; 2.96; 3.1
